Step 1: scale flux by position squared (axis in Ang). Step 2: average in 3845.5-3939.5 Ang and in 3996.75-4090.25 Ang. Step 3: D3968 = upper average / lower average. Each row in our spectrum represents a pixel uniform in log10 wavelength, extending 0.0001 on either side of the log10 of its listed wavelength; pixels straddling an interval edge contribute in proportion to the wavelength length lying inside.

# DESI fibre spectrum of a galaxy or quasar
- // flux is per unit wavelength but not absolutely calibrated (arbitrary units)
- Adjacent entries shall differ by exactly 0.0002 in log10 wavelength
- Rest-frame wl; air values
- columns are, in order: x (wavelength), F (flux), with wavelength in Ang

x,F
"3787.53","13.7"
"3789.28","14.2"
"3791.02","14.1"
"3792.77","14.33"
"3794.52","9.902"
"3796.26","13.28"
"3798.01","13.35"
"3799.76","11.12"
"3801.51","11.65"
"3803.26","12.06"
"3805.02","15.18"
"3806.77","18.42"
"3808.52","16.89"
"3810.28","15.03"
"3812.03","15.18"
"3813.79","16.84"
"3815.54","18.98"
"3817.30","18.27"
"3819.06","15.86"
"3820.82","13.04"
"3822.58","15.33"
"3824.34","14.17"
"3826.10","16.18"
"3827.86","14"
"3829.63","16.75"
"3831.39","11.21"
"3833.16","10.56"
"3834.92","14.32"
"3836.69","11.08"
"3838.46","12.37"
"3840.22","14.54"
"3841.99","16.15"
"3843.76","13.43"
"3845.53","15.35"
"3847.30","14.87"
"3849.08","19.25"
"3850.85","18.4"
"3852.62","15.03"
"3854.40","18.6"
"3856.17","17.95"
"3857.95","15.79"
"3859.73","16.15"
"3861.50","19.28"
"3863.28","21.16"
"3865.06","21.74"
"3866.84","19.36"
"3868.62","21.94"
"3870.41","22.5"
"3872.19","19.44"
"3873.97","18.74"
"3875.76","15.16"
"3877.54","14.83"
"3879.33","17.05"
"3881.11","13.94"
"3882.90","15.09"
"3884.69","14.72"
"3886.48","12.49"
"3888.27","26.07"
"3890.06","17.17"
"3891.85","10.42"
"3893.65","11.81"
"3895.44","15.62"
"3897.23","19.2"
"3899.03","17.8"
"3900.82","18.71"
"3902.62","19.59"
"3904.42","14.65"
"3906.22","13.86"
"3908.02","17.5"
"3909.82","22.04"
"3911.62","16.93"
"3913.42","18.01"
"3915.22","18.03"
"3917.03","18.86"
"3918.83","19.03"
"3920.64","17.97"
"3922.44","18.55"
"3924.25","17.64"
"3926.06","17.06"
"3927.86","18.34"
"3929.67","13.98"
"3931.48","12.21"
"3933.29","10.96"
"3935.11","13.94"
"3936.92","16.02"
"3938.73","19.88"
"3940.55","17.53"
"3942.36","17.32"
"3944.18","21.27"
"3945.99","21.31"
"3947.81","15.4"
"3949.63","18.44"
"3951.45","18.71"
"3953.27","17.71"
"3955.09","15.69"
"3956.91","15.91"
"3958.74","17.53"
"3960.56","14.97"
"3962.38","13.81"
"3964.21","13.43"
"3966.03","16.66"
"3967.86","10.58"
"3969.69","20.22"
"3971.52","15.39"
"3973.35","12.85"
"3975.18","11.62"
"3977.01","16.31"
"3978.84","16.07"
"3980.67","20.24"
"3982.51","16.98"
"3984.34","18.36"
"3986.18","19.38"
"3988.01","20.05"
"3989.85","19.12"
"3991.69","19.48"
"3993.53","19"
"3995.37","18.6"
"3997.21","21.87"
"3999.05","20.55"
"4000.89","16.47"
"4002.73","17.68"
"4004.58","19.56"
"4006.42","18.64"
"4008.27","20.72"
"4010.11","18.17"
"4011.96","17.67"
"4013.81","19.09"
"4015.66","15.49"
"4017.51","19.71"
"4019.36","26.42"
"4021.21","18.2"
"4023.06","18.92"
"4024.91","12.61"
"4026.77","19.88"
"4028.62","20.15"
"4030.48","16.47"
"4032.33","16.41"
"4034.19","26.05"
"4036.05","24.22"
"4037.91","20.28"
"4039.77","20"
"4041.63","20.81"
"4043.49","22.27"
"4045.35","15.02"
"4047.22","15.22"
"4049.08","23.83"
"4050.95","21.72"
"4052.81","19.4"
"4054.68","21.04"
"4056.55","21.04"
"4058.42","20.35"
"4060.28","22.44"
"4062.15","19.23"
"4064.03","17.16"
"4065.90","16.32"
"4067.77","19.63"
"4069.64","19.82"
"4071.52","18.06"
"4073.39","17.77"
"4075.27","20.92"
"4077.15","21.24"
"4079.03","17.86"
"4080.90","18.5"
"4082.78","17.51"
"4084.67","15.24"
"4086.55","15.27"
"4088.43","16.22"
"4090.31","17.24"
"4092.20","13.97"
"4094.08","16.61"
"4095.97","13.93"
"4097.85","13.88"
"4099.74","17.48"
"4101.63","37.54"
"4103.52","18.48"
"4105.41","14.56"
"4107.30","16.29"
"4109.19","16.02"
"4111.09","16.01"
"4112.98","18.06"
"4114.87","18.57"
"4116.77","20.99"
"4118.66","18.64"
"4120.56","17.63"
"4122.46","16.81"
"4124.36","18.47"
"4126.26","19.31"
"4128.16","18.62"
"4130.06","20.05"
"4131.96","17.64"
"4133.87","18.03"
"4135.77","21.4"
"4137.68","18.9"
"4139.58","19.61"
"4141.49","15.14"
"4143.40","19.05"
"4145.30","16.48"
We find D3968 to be 1.2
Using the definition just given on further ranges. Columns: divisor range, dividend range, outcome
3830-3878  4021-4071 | 1.29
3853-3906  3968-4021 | 1.12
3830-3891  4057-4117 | 1.23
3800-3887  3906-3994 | 1.12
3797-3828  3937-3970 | 1.20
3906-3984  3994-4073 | 1.22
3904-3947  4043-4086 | 1.19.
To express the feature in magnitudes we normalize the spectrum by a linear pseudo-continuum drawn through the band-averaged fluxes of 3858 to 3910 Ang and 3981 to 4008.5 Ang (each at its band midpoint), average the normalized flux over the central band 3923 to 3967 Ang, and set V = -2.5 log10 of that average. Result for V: 0.11 mag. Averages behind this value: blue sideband 17.4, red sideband 19.1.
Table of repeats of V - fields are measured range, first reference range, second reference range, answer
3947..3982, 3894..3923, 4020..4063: 0.17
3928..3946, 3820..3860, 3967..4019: 0.04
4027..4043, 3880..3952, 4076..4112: -0.18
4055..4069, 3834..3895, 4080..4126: -0.12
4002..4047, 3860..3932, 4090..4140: -0.08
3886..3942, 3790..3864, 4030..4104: -0.02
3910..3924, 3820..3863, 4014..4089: -0.10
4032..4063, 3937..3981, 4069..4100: -0.21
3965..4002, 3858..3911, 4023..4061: 0.09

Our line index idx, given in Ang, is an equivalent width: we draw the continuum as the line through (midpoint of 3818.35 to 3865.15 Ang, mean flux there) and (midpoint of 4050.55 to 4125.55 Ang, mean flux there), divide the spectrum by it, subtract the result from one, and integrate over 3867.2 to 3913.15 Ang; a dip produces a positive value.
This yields -2.9 Ang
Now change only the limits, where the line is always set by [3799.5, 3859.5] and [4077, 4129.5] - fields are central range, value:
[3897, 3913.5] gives -1.9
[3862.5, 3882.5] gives -3.9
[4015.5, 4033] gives -1.5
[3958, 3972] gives 1.0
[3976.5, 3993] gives -1.8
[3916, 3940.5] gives -0.6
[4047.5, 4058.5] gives -2.3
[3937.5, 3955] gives -2.3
